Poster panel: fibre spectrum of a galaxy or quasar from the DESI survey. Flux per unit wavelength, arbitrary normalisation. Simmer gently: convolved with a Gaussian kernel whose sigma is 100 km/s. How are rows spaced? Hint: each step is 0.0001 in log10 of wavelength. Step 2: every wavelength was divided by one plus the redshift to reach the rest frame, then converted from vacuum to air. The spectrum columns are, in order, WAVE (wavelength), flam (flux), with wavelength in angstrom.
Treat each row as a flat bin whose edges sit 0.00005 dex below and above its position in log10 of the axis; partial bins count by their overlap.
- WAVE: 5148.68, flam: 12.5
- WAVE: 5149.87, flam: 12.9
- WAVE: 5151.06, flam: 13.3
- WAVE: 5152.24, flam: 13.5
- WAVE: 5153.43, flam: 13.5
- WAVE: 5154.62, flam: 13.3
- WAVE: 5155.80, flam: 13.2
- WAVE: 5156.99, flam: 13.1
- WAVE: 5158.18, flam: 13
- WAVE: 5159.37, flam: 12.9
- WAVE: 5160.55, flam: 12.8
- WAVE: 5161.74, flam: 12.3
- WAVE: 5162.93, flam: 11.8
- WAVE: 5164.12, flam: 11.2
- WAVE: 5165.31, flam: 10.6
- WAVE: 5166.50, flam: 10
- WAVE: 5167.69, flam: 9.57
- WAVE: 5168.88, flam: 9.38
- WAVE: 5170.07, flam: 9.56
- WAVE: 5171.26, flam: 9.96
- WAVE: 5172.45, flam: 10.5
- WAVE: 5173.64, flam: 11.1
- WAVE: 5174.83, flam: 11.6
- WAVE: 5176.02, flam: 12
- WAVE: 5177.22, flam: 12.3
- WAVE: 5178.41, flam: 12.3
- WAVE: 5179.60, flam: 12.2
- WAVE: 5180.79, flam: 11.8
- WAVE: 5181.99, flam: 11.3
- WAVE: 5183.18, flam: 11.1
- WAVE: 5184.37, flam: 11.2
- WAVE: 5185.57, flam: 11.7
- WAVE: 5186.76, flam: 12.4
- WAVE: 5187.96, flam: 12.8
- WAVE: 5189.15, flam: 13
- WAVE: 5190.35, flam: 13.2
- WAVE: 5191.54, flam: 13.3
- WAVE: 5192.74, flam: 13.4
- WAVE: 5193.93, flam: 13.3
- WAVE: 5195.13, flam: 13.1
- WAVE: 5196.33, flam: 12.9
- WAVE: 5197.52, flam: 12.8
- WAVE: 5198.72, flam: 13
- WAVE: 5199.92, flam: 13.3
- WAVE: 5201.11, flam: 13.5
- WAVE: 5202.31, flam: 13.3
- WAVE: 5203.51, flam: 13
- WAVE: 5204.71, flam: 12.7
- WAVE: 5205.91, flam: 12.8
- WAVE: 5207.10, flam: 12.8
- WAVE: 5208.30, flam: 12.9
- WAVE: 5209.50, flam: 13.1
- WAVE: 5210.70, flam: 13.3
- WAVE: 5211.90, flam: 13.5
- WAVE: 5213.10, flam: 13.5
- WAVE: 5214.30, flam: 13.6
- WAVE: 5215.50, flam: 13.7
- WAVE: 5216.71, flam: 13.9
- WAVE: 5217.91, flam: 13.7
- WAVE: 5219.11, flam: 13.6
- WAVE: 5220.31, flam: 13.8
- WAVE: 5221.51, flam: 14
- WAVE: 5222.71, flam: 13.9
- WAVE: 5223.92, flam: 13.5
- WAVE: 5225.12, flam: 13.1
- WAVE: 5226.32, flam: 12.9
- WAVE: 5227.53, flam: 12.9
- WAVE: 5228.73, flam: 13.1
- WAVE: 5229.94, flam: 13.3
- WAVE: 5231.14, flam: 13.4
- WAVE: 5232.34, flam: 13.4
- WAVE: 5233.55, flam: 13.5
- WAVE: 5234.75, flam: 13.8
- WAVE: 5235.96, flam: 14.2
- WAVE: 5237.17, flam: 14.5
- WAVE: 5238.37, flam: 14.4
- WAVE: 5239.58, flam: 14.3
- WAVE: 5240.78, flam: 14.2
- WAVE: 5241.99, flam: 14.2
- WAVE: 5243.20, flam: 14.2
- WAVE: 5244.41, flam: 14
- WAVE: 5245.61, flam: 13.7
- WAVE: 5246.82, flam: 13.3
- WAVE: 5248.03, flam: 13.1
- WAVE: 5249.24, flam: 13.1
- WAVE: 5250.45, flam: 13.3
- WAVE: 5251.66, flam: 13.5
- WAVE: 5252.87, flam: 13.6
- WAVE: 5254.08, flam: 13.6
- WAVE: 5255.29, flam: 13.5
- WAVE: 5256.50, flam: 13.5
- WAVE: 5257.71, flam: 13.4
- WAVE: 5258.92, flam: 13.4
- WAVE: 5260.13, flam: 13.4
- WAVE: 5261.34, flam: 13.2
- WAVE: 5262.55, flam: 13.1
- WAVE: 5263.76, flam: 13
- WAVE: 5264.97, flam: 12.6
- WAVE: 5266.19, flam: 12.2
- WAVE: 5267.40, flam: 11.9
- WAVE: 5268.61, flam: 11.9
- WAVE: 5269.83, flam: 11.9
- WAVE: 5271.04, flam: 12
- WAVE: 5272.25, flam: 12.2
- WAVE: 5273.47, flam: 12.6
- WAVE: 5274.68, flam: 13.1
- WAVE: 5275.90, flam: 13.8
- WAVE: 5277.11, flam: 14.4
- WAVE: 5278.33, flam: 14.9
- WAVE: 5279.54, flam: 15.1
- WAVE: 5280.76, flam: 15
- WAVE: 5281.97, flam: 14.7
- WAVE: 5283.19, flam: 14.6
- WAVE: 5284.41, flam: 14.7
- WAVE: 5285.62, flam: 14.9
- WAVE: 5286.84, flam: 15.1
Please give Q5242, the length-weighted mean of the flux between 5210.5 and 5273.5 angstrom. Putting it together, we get 13.4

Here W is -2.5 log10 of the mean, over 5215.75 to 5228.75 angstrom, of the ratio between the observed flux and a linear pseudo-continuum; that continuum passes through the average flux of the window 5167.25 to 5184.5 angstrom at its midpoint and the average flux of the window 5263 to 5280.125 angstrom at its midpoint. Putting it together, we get -0.13 mag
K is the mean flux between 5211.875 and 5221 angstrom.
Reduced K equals 13.7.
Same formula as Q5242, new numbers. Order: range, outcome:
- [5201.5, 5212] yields 13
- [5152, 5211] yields 12.2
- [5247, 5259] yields 13.4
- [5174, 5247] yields 13.2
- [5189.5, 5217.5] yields 13.2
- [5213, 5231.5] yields 13.5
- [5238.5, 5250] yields 13.8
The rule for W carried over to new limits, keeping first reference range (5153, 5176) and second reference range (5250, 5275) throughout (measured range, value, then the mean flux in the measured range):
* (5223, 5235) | -0.07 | 13.3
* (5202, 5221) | -0.10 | 13.3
